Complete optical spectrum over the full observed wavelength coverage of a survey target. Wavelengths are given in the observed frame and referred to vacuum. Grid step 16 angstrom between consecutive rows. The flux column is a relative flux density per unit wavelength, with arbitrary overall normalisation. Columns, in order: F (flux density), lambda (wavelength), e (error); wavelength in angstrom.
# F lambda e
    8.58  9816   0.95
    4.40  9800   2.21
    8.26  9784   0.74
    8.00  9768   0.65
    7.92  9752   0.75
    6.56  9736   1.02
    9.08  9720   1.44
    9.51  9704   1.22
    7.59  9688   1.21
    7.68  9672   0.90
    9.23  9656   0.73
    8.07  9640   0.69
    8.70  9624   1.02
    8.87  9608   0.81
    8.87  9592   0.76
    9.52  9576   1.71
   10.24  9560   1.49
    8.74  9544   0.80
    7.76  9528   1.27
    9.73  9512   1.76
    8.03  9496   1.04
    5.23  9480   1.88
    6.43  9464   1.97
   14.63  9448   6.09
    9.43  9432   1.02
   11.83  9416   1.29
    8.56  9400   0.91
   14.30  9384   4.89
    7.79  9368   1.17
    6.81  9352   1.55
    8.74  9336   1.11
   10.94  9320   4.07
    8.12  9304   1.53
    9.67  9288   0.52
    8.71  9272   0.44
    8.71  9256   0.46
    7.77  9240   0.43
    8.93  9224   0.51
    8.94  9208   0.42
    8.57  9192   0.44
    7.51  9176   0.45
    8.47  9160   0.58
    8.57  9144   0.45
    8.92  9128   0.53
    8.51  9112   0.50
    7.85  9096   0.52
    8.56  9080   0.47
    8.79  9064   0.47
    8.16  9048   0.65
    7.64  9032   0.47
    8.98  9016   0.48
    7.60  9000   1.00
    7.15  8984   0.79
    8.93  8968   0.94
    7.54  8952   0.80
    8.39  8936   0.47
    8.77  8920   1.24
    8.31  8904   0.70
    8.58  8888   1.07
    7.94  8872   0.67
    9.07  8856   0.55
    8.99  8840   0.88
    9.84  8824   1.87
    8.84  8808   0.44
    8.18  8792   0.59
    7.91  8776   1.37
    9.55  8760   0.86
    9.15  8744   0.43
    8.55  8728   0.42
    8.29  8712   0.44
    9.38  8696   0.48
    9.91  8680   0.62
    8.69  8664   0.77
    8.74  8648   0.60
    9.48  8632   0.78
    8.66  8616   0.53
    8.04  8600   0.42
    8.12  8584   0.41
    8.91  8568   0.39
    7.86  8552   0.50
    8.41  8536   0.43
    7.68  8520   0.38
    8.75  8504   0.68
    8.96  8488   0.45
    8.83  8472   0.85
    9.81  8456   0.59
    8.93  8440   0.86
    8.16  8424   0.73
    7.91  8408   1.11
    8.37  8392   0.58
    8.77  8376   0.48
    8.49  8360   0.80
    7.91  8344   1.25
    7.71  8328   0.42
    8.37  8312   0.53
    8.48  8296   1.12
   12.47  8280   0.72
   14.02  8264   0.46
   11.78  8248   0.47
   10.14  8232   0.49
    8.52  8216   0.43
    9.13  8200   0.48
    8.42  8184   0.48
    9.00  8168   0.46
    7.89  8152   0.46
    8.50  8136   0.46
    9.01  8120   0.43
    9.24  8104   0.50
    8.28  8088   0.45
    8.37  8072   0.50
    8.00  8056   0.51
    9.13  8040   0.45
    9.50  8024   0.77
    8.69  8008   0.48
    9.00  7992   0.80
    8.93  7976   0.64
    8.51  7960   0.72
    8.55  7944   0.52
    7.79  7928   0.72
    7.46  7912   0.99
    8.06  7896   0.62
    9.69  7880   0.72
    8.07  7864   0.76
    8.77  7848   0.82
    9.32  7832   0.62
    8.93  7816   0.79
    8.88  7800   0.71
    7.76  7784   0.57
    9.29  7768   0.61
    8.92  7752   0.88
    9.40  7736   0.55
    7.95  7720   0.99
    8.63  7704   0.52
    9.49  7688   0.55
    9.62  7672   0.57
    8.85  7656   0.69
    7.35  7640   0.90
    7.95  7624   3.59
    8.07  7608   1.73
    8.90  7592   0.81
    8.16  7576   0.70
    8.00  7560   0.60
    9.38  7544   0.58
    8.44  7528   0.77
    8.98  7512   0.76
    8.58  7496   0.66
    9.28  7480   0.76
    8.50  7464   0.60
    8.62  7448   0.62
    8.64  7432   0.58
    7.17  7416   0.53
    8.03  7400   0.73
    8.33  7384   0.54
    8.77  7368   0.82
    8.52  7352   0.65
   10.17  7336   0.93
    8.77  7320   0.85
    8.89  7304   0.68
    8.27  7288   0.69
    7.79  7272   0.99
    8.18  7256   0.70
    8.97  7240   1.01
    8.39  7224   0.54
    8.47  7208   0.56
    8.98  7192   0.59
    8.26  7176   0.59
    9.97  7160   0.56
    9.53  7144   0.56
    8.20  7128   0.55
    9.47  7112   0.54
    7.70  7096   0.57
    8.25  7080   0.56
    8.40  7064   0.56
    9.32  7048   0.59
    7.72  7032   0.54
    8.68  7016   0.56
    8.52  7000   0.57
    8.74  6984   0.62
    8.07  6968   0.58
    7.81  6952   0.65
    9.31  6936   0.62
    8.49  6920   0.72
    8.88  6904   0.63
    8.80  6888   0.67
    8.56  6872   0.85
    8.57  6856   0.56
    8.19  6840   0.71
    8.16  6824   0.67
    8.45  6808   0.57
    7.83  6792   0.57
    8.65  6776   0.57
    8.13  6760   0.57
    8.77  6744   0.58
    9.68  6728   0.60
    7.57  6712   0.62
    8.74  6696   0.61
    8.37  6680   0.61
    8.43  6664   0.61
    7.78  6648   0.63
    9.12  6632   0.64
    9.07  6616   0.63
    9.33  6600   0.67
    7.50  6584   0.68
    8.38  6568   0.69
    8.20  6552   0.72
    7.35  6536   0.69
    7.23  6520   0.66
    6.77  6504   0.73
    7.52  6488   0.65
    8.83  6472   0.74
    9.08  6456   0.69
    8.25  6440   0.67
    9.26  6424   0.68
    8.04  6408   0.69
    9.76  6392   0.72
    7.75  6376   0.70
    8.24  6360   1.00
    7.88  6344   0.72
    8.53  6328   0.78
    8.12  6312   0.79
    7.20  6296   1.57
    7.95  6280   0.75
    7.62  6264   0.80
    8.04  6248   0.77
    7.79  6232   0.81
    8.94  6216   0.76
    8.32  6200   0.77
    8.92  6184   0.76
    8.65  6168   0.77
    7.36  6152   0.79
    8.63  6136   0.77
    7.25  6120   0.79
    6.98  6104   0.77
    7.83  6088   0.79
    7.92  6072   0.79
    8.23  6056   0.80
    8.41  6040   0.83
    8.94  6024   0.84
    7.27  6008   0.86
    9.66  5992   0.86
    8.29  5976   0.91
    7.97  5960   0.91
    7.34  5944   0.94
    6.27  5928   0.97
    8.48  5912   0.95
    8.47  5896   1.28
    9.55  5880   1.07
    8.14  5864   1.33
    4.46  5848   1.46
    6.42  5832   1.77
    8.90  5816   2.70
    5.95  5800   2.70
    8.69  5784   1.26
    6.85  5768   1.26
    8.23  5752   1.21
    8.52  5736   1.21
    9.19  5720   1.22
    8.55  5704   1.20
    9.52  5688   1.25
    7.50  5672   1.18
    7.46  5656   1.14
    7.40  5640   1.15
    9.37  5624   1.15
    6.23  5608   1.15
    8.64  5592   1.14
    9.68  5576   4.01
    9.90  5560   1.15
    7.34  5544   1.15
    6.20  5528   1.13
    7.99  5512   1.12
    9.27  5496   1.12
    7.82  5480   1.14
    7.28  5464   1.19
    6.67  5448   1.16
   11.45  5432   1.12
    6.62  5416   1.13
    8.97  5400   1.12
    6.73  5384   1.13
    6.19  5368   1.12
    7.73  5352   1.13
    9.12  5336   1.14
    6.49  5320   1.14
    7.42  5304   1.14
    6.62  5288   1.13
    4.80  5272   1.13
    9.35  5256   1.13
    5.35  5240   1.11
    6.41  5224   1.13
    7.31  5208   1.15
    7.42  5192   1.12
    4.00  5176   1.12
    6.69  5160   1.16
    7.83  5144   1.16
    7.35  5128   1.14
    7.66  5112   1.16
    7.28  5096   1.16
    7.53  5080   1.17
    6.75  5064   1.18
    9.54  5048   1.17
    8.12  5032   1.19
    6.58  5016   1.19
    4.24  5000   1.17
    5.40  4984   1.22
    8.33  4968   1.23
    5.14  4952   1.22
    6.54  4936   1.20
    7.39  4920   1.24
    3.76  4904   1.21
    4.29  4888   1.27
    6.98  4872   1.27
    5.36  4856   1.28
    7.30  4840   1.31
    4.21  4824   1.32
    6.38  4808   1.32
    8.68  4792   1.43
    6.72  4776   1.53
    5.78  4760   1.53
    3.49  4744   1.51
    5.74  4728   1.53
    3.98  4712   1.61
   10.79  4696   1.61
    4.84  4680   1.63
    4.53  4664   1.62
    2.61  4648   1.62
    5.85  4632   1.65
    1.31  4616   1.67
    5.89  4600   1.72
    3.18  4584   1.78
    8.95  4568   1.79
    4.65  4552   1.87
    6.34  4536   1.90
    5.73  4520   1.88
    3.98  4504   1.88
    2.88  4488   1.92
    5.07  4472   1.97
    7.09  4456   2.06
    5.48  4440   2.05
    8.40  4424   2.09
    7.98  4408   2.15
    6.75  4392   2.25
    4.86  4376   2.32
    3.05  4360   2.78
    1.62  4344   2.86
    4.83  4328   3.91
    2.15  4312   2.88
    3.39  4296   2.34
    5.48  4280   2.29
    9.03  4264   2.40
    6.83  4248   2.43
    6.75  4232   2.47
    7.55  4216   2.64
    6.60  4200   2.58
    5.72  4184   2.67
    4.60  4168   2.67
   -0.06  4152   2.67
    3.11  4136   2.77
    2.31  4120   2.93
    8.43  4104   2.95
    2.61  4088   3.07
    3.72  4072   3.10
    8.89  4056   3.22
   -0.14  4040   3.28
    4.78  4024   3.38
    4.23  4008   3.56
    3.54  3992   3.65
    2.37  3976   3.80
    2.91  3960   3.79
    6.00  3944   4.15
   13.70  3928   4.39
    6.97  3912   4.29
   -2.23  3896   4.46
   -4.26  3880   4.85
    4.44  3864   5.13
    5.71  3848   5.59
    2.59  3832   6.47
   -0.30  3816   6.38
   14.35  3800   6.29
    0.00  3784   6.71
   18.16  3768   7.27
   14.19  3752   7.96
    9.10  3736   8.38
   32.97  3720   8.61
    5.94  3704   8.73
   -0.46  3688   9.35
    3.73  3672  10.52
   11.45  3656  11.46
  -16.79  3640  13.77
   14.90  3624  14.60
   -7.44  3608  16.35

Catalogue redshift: 0.258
